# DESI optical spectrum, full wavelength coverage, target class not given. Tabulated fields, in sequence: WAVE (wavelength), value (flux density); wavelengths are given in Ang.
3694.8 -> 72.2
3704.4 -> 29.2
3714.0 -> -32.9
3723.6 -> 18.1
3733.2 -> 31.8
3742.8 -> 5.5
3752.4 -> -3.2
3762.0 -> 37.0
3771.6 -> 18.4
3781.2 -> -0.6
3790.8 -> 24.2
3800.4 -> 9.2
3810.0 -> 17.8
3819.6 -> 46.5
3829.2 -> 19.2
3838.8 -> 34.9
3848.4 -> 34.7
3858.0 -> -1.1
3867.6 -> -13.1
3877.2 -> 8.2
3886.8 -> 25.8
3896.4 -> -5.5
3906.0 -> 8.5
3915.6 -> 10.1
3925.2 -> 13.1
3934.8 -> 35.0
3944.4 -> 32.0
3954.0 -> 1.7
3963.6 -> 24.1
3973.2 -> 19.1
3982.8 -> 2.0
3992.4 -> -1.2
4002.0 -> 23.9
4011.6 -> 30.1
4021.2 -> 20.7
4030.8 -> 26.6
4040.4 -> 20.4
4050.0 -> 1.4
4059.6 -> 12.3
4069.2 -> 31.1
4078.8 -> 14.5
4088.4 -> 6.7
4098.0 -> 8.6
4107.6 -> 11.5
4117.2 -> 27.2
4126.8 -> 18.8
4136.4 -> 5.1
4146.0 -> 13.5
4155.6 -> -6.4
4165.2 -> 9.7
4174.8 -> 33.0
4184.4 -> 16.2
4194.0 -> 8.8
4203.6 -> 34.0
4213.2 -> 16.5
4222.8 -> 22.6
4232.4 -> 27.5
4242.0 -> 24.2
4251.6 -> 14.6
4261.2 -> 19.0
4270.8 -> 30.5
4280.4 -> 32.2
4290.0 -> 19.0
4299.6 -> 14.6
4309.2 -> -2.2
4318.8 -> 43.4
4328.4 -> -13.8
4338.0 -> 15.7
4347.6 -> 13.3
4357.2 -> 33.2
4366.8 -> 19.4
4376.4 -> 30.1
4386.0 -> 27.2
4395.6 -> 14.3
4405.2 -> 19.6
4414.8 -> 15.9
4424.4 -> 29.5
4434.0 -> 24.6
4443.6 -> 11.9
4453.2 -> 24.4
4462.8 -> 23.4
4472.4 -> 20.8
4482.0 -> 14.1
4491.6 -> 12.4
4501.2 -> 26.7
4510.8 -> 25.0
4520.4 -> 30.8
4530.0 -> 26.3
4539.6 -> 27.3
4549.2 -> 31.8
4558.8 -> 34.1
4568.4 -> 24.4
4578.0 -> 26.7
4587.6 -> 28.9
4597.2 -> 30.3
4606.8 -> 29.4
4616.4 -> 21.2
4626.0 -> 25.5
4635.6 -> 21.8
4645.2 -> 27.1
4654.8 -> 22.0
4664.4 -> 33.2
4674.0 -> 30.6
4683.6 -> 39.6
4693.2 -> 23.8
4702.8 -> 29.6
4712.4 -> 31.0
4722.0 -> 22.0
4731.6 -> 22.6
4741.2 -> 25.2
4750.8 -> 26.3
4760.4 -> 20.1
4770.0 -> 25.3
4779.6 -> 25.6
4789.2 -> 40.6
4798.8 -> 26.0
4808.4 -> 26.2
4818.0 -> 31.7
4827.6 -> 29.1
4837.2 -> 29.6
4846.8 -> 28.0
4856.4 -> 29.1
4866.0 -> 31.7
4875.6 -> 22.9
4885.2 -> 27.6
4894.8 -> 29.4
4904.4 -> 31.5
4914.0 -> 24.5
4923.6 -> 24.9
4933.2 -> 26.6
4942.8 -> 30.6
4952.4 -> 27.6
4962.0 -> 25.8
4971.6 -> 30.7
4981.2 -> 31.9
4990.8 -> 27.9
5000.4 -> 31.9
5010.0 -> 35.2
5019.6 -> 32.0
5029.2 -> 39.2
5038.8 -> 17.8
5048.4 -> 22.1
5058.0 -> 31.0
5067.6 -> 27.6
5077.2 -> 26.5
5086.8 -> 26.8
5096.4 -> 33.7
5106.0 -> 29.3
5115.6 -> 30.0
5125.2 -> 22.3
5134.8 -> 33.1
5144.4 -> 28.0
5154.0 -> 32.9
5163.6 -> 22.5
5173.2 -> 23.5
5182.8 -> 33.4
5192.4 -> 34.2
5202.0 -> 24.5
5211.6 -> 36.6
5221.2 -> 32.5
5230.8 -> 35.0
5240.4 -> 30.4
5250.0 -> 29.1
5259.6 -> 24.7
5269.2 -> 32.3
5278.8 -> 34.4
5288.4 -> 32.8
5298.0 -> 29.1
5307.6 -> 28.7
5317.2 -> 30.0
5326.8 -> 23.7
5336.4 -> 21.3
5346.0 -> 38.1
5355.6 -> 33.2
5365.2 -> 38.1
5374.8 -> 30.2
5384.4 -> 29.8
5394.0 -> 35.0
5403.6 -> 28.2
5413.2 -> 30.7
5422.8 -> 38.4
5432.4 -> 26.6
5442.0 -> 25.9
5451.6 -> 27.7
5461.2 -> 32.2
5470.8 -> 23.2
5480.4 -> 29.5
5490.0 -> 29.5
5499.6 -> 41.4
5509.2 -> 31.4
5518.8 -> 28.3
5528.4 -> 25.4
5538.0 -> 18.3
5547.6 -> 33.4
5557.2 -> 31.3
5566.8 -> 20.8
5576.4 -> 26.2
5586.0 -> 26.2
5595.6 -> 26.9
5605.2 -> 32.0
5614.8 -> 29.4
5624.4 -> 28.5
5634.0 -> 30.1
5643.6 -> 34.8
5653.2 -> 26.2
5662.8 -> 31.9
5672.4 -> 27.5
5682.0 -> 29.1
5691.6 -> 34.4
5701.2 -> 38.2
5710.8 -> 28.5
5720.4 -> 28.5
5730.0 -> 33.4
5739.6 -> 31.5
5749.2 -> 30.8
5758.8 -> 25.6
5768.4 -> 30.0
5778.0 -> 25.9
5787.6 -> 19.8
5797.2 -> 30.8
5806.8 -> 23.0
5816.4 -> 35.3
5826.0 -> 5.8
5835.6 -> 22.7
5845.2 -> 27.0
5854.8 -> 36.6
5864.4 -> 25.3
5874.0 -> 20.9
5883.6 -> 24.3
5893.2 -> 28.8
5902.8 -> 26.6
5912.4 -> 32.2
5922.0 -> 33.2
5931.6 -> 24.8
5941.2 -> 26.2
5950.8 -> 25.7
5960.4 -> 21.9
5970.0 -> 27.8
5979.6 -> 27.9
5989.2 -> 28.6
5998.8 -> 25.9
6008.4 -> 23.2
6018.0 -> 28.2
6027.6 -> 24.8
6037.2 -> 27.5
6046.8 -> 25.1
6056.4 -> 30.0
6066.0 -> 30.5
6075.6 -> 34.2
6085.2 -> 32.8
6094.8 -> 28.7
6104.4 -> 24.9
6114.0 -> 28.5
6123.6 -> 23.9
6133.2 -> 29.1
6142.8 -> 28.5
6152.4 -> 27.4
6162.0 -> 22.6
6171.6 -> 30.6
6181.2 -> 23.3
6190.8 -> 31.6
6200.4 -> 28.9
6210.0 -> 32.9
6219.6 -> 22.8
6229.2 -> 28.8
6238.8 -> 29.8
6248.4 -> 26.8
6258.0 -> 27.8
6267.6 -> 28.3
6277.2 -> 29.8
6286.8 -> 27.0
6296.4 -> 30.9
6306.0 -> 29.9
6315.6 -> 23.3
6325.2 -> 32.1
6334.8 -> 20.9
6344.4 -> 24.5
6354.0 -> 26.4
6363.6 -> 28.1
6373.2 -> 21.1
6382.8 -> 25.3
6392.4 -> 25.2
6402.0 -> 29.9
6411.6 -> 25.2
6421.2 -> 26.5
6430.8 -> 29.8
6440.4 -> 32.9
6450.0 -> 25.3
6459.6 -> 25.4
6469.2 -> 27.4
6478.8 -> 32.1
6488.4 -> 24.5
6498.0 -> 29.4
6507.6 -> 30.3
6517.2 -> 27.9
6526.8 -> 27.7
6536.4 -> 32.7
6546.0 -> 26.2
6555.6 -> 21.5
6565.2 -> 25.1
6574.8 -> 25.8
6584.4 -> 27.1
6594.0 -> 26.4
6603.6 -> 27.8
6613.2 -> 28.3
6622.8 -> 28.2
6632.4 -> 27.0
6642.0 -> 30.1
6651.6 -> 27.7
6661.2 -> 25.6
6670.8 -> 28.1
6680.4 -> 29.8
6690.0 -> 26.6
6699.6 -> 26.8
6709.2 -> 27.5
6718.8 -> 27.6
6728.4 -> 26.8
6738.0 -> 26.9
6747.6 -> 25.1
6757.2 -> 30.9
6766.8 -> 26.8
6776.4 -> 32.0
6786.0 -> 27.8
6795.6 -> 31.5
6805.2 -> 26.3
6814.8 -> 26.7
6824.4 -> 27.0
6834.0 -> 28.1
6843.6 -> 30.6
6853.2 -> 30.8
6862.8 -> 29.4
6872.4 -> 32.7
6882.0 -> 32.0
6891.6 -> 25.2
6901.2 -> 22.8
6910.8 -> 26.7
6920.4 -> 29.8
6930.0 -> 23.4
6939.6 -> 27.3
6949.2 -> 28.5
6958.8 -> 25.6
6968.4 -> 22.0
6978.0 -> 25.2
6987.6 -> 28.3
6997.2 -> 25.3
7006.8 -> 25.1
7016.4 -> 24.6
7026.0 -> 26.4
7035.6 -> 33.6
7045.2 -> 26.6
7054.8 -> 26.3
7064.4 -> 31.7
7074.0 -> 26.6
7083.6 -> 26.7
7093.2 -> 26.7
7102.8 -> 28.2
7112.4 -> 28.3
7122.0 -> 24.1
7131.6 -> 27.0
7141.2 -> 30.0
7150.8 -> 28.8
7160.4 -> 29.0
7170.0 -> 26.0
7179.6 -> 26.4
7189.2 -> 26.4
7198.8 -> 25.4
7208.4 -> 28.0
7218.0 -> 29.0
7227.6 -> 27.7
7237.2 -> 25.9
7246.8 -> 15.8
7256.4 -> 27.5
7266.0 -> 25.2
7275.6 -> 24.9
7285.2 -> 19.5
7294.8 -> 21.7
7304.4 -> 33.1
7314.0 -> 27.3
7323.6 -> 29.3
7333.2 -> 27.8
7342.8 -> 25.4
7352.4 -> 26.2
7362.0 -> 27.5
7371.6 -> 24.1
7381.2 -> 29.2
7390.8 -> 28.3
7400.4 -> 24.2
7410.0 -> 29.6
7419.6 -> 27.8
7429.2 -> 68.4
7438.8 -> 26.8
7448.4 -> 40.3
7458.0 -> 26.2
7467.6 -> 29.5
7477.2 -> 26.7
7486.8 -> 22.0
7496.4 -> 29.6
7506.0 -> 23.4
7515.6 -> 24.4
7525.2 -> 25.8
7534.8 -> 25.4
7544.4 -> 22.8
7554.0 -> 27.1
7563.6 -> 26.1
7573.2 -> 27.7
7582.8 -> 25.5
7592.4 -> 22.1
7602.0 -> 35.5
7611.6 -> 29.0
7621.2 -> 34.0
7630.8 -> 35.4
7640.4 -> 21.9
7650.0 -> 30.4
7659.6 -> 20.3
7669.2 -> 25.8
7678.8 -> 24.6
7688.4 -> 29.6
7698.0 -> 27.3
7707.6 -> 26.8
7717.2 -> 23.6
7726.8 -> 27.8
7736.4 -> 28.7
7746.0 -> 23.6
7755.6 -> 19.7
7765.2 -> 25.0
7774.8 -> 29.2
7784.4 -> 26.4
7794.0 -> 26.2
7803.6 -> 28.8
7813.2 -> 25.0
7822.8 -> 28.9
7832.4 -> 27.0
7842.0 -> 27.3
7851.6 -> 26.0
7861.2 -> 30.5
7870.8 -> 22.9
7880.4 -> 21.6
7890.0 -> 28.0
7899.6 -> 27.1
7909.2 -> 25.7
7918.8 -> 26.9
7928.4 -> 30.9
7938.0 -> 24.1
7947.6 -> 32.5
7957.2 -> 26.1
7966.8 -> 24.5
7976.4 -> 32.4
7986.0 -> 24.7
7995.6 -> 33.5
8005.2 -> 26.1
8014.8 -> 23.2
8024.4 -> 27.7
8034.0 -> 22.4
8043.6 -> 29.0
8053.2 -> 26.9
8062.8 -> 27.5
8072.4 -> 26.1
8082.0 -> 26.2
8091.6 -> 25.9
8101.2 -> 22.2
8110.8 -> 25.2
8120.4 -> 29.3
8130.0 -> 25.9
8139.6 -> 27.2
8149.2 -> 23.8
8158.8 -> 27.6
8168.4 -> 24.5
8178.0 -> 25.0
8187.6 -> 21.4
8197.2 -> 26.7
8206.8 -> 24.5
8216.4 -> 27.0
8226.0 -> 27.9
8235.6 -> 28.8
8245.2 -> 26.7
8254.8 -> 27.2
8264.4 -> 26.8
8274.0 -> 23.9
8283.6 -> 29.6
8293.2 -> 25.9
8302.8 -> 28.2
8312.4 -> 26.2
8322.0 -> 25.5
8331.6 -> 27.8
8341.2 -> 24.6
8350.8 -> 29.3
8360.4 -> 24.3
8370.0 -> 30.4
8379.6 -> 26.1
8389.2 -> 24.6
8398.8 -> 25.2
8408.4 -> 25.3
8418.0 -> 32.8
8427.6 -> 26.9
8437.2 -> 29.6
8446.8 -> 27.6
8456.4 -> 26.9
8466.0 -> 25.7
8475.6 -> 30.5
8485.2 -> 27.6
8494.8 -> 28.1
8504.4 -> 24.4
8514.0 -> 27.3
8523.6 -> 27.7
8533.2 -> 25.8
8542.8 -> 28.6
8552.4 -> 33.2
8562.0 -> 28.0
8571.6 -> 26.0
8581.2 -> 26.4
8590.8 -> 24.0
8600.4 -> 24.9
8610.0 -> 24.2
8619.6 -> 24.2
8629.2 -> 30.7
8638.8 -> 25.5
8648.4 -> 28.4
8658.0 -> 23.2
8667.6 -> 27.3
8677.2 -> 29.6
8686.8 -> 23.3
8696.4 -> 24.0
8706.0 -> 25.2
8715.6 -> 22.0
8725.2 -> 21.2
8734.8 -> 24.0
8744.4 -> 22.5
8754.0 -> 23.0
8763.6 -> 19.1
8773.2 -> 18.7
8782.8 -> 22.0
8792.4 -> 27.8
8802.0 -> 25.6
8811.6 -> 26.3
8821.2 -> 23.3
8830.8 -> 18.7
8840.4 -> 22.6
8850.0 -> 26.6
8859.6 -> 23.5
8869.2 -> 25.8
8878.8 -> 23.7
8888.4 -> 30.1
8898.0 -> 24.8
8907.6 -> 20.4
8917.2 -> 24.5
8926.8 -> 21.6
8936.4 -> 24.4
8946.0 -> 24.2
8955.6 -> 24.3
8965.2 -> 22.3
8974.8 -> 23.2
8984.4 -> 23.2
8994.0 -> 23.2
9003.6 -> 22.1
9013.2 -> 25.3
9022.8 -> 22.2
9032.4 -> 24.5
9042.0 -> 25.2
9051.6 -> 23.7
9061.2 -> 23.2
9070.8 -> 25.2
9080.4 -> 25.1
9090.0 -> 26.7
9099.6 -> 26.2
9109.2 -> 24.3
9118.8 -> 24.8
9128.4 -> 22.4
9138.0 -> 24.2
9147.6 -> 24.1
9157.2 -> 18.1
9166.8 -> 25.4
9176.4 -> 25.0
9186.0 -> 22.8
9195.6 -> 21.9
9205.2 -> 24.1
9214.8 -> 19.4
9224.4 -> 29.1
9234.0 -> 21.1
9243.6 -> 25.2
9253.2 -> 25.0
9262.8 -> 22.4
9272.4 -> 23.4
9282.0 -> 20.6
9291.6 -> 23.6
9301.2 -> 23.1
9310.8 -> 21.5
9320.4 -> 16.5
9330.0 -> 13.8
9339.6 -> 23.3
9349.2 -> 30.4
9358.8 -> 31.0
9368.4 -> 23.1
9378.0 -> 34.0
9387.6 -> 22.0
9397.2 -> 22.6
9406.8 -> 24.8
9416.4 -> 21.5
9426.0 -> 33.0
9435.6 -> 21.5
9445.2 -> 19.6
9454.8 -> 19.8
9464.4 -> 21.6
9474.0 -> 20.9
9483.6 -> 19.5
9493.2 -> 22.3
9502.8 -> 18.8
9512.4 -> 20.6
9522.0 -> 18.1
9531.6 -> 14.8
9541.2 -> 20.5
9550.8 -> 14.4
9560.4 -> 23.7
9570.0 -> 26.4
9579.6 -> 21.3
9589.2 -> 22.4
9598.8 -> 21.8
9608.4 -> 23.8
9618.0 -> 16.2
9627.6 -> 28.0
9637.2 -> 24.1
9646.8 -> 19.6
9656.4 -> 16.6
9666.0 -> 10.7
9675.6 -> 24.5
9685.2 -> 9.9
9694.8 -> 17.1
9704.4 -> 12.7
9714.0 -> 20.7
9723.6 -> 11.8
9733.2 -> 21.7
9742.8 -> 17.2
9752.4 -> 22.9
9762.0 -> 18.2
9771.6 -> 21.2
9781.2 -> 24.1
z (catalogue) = 0.131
